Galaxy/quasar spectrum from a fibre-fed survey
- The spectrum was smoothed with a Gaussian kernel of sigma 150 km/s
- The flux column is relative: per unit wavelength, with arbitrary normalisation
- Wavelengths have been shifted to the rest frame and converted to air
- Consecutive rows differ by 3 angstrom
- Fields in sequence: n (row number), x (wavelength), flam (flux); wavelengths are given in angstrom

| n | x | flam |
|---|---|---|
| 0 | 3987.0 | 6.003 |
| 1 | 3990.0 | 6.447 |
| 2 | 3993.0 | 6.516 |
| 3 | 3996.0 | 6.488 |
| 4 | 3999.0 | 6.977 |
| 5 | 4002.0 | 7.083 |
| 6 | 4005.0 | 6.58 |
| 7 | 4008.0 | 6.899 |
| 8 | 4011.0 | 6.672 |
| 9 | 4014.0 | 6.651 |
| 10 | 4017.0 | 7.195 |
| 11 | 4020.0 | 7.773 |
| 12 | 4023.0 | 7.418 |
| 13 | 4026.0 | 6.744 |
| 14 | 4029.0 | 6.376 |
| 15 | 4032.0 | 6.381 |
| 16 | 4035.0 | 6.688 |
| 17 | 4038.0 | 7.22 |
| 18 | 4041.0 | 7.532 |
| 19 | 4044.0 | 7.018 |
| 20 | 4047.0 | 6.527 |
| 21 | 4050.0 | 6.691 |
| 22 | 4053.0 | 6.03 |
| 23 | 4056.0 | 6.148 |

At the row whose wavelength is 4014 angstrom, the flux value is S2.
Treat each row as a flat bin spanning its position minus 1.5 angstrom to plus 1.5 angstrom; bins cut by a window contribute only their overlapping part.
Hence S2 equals 6.651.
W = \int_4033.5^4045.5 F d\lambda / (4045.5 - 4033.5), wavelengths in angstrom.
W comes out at 7.11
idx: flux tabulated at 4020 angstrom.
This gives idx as 7.773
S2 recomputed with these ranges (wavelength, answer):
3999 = 6.977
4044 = 7.018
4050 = 6.691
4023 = 7.418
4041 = 7.532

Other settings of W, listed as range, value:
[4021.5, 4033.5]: 6.73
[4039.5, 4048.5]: 7.03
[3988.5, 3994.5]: 6.48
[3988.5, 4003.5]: 6.7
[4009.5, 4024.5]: 7.14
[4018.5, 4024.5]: 7.6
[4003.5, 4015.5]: 6.7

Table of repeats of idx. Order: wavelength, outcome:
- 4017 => 7.195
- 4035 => 6.688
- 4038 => 7.22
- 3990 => 6.447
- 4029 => 6.376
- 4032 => 6.381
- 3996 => 6.488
